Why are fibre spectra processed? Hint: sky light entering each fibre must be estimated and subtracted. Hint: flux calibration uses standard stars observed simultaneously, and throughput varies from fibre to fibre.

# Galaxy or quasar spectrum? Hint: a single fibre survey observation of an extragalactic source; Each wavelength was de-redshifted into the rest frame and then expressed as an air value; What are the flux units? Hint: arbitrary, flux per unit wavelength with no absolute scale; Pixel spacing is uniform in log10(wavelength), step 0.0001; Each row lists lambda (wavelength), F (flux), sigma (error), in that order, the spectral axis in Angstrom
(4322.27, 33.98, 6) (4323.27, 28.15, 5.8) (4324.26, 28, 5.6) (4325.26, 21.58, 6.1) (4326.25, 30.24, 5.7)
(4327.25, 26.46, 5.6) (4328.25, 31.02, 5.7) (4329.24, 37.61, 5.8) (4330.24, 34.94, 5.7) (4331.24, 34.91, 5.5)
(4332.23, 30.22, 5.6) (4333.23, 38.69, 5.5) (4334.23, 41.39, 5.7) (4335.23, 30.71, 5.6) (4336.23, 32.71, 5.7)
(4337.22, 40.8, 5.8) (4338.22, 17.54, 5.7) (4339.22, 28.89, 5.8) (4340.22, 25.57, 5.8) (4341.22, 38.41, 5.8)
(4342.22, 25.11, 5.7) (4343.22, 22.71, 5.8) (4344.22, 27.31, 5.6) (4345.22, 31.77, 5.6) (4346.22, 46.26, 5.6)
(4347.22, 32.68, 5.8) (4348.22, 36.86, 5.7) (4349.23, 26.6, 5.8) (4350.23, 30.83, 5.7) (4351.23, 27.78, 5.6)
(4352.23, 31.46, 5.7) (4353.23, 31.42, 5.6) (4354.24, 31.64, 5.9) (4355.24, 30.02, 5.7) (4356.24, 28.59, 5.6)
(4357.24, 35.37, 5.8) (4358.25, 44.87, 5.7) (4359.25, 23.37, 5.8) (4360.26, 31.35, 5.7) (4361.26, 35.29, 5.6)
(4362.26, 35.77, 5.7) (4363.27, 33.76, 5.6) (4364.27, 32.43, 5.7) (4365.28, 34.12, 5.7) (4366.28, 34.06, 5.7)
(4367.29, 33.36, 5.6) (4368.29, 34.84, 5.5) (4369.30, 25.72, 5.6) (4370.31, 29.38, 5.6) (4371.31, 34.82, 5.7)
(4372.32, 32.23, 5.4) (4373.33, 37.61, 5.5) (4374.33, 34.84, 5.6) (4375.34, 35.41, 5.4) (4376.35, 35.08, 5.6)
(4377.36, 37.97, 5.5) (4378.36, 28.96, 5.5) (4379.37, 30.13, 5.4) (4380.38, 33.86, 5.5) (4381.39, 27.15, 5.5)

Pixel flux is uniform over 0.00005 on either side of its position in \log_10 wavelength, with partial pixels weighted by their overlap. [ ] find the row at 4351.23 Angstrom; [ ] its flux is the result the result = 27.78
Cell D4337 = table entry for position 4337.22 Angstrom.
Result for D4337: 40.8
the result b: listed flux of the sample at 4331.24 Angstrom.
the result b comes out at 34.91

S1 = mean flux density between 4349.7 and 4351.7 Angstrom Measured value 29.3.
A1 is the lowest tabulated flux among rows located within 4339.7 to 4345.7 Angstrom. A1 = 22.71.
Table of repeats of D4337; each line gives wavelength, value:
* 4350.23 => 30.83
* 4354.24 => 31.64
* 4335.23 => 30.71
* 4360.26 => 31.35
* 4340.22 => 25.57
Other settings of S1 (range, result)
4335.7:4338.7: 30.5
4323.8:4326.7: 26.5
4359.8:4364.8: 33.8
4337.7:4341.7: 27.6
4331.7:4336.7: 34.8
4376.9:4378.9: 33.4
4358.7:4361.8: 30.4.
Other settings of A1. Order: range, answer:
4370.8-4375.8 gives 32.23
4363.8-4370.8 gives 25.72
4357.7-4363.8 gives 23.37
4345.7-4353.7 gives 26.6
